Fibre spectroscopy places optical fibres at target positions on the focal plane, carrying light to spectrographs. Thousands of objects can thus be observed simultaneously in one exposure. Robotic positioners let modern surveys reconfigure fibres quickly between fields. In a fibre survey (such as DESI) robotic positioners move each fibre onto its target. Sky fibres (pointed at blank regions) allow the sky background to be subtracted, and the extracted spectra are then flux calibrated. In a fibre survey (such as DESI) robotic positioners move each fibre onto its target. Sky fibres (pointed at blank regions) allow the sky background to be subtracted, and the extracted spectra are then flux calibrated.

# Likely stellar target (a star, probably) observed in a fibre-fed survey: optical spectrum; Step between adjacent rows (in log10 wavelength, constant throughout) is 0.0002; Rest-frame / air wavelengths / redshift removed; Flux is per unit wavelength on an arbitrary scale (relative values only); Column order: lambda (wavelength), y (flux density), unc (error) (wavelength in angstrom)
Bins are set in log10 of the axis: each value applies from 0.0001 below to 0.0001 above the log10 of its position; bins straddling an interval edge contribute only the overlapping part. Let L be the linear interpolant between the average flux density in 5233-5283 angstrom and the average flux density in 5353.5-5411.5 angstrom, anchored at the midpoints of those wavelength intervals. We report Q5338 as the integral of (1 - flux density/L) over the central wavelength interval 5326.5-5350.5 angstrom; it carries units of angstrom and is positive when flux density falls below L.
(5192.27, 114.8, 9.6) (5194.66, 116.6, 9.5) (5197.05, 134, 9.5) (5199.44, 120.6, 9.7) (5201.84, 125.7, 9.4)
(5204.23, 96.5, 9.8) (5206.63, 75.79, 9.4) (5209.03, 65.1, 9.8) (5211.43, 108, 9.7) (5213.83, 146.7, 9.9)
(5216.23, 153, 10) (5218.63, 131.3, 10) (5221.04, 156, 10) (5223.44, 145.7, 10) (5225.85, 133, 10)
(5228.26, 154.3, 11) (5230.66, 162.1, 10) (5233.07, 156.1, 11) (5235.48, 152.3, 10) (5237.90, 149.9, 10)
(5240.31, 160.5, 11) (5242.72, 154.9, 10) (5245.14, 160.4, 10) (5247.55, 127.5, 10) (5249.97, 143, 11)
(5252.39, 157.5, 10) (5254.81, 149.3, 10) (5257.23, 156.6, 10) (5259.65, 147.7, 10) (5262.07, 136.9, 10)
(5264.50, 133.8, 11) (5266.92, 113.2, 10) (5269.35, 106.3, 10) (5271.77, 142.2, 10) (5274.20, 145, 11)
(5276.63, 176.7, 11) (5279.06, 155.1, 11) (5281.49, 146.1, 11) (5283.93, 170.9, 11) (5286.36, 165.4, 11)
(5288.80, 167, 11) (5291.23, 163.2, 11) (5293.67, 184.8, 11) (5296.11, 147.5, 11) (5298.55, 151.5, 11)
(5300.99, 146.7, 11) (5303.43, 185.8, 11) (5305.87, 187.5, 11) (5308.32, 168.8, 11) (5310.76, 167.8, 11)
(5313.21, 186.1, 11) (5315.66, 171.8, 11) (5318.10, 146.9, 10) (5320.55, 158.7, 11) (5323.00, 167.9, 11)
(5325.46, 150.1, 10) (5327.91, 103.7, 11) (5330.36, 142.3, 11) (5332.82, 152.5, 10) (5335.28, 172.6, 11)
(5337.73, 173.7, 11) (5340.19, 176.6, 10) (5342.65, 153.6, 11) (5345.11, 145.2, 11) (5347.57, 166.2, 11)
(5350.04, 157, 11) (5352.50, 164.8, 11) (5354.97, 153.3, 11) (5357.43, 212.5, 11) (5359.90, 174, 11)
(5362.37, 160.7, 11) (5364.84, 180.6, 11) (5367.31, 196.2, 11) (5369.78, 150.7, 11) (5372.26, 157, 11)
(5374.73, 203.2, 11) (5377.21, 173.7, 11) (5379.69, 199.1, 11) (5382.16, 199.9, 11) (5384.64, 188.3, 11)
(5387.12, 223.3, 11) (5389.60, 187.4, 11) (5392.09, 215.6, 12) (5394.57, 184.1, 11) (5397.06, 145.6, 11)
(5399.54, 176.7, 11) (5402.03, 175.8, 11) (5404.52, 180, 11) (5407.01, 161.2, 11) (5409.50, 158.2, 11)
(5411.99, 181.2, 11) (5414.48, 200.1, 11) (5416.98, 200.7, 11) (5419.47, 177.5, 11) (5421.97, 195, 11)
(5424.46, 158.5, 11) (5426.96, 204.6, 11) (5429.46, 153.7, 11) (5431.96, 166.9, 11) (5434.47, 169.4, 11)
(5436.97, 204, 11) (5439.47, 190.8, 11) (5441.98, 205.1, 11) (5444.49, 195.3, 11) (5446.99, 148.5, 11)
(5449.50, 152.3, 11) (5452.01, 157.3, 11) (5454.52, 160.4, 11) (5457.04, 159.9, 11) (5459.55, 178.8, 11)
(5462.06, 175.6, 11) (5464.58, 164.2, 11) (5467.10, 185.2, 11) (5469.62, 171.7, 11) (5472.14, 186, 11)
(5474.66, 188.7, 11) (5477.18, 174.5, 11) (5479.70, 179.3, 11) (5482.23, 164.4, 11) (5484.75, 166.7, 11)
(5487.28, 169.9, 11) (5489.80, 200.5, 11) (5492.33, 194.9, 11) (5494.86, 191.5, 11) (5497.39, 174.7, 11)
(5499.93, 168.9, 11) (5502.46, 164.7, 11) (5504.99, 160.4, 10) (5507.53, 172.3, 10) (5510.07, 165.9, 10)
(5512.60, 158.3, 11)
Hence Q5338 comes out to 2.0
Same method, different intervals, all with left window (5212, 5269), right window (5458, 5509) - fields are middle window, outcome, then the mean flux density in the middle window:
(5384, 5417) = -3.5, 183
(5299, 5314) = -1.8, 172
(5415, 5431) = -1.3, 182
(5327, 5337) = 0.8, 146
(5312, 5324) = -0.8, 166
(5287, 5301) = -0.8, 161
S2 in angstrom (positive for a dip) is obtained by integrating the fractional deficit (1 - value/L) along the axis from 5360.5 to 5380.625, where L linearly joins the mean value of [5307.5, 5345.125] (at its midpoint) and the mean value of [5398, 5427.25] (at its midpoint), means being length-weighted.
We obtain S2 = -0.9 angstrom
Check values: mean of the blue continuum 159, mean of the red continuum 180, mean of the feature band 177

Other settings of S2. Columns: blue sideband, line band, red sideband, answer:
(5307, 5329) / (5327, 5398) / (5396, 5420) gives -2.57 angstrom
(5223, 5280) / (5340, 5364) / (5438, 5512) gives -1.04 angstrom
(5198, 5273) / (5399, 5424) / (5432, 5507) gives -2.12 angstrom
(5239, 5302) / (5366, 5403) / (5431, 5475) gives -4.28 angstrom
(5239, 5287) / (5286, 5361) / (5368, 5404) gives 0.86 angstrom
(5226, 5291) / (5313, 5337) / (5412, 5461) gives 0.87 angstrom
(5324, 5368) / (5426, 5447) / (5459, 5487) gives -1.44 angstrom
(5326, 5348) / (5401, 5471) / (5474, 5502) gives -2.53 angstrom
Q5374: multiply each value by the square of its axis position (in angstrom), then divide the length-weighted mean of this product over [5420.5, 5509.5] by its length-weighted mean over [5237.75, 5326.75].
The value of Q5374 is 1.21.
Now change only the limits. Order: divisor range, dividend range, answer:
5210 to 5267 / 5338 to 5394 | 1.29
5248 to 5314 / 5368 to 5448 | 1.23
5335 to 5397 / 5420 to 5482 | 1.02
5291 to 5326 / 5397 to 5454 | 1.11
